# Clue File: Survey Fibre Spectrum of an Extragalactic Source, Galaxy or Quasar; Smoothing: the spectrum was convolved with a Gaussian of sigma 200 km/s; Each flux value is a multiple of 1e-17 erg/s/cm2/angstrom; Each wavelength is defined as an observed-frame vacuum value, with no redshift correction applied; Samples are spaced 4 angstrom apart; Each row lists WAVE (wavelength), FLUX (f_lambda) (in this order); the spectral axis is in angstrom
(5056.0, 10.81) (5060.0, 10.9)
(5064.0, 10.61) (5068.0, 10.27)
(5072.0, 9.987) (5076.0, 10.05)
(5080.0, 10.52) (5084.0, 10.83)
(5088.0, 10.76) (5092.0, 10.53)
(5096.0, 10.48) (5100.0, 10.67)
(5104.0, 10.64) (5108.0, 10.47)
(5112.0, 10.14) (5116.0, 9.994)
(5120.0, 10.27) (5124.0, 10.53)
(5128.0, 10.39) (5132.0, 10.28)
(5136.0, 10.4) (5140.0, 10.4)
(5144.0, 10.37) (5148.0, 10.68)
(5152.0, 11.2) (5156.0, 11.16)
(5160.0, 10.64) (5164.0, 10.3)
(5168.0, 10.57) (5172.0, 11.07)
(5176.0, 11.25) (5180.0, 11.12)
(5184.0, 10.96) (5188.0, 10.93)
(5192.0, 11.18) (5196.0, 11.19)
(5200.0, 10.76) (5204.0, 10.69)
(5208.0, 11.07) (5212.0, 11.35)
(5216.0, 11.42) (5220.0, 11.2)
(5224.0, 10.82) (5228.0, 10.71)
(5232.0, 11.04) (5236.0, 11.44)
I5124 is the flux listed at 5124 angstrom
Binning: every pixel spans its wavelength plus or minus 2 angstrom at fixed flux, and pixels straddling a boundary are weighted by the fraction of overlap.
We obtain 10.53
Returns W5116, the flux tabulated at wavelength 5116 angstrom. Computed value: 9.994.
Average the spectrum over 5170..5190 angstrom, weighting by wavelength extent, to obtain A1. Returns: 11.1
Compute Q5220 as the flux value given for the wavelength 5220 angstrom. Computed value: 11.2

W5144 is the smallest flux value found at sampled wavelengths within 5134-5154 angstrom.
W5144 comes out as 10.37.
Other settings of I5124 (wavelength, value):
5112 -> 10.14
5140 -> 10.4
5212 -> 11.35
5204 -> 10.69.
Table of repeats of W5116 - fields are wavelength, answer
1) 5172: 11.07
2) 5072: 9.987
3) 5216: 11.42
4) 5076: 10.05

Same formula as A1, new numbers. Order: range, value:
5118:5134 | 10.4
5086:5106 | 10.6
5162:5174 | 10.6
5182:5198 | 11.1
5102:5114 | 10.4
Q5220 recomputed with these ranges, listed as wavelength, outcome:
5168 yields 10.57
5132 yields 10.28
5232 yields 11.04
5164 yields 10.3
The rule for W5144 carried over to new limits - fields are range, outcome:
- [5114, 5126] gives 9.994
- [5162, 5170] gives 10.3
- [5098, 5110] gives 10.47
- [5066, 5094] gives 9.987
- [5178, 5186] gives 10.96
